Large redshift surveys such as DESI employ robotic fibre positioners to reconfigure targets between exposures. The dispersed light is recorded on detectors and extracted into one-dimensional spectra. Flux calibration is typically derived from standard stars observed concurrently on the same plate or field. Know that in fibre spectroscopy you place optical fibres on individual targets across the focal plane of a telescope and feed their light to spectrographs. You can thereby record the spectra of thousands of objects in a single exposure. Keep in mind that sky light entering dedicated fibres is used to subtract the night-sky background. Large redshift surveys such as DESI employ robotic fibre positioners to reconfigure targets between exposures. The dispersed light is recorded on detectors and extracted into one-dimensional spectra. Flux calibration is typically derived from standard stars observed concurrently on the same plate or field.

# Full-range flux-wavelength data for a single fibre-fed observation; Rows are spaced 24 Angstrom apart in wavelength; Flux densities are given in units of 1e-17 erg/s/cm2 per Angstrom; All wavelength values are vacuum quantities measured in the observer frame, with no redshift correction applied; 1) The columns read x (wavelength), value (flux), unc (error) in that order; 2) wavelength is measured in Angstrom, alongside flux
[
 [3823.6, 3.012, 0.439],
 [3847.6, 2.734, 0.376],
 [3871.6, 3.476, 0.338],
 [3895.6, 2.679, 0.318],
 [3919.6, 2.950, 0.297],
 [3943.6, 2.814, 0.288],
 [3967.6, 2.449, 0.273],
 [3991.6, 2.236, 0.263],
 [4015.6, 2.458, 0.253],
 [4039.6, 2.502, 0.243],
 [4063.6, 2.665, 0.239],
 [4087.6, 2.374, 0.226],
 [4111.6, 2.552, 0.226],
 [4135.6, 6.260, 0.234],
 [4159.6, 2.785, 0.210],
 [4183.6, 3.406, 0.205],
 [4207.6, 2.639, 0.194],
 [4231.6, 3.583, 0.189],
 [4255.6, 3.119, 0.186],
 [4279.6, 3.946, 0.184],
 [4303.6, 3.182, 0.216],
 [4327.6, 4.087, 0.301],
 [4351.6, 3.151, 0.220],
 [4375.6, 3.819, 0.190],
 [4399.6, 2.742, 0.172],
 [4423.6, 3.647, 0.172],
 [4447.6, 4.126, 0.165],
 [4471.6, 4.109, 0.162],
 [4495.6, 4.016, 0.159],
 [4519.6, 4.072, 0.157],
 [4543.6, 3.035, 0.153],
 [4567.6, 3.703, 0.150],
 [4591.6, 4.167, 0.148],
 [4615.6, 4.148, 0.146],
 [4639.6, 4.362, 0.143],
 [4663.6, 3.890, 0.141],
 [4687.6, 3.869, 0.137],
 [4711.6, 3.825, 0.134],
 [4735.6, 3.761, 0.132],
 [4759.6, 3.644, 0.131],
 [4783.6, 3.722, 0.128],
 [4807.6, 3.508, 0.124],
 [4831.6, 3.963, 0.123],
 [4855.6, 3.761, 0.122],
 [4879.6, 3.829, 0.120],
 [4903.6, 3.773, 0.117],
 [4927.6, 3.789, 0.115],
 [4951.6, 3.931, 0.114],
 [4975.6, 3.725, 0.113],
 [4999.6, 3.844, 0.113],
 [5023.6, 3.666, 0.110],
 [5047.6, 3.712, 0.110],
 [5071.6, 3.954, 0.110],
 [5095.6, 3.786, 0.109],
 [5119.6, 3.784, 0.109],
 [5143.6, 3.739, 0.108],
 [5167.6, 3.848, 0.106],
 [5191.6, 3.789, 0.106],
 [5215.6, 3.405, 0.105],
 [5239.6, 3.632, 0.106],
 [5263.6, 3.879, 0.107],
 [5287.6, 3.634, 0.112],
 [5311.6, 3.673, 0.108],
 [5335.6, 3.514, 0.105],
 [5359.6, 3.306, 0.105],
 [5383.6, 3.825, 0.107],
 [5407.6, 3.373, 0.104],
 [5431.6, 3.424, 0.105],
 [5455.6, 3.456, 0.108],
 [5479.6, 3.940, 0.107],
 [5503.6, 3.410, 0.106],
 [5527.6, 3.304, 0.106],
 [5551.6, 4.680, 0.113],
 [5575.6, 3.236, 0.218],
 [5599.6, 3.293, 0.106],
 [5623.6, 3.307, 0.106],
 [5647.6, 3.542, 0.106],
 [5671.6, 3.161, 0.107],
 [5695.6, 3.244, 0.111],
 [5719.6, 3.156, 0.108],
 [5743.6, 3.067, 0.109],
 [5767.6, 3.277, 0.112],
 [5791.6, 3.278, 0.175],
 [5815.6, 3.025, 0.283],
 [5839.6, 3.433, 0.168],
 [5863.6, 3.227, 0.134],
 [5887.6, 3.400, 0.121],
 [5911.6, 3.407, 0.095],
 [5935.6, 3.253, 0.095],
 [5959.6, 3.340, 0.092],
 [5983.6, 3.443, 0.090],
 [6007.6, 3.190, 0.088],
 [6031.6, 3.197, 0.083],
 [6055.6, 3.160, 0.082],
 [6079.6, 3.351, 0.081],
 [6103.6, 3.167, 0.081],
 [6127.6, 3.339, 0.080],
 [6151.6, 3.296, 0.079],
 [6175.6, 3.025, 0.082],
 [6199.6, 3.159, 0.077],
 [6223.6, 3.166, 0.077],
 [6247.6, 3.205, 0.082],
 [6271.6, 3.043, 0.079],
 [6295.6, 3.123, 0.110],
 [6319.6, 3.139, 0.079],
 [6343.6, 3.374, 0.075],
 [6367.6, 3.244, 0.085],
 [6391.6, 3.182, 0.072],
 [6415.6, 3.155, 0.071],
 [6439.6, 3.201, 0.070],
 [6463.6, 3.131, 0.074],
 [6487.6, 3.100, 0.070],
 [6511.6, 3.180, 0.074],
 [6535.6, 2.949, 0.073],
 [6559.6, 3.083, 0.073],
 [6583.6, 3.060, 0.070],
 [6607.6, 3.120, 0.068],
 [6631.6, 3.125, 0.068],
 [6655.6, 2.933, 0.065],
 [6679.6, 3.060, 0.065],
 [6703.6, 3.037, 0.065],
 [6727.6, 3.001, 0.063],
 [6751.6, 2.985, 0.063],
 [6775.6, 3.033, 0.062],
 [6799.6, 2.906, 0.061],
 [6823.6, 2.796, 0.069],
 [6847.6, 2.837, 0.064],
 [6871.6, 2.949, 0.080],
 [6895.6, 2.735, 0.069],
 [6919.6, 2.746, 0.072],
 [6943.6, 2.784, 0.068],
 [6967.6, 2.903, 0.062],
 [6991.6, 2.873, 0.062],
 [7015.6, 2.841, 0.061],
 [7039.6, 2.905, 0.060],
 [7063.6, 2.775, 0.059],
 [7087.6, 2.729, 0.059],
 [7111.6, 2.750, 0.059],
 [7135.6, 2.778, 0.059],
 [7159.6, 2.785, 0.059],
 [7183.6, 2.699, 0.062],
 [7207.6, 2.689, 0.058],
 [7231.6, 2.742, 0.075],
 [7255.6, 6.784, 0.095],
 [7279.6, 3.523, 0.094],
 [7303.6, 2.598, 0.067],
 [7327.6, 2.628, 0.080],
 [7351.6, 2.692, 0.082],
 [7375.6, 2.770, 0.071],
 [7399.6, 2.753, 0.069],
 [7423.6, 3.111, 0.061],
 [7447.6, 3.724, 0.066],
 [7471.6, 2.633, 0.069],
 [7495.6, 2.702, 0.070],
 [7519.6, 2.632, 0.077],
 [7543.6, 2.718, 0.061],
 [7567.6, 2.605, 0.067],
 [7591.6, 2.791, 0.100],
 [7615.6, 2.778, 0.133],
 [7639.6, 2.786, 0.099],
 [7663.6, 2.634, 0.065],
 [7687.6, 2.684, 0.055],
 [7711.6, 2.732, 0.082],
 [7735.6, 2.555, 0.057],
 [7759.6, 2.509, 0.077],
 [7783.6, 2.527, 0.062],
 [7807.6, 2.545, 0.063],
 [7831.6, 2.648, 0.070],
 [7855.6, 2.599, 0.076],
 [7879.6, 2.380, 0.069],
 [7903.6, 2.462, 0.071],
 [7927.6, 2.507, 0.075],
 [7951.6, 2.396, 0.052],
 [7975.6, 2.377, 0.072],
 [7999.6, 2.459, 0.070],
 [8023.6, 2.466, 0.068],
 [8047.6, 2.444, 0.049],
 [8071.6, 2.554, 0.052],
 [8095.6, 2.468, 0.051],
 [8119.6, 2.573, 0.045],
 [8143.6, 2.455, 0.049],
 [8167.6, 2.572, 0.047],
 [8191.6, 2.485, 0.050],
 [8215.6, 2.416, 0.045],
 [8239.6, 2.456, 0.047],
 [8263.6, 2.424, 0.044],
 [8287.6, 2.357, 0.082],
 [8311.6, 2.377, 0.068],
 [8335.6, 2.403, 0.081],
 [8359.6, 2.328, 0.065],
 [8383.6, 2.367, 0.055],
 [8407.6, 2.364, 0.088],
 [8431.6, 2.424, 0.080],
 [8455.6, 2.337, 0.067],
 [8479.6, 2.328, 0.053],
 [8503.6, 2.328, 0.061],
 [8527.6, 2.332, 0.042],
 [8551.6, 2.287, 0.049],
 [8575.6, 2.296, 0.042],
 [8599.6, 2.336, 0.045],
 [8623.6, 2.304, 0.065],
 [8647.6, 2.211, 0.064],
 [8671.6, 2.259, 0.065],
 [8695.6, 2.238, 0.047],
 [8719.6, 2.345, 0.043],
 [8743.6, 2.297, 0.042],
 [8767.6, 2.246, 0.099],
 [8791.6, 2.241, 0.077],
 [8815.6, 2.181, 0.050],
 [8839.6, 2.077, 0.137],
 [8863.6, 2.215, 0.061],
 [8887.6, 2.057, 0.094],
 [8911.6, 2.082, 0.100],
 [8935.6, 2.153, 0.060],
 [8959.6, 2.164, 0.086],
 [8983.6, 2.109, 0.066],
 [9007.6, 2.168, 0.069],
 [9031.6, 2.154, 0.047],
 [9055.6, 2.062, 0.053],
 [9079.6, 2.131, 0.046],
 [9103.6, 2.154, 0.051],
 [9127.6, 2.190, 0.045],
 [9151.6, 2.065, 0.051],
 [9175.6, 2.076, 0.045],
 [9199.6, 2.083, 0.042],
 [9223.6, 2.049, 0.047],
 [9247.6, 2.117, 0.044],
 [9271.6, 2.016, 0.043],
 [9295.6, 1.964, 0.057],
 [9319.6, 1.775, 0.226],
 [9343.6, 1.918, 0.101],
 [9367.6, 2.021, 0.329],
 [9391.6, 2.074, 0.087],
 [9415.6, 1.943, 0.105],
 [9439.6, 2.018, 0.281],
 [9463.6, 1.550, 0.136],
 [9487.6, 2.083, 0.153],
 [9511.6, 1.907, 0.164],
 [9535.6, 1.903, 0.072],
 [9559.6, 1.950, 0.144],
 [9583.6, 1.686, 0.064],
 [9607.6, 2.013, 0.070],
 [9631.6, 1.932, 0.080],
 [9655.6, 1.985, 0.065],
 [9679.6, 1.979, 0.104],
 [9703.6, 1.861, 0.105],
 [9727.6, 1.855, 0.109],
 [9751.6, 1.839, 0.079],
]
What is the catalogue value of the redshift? 0.107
